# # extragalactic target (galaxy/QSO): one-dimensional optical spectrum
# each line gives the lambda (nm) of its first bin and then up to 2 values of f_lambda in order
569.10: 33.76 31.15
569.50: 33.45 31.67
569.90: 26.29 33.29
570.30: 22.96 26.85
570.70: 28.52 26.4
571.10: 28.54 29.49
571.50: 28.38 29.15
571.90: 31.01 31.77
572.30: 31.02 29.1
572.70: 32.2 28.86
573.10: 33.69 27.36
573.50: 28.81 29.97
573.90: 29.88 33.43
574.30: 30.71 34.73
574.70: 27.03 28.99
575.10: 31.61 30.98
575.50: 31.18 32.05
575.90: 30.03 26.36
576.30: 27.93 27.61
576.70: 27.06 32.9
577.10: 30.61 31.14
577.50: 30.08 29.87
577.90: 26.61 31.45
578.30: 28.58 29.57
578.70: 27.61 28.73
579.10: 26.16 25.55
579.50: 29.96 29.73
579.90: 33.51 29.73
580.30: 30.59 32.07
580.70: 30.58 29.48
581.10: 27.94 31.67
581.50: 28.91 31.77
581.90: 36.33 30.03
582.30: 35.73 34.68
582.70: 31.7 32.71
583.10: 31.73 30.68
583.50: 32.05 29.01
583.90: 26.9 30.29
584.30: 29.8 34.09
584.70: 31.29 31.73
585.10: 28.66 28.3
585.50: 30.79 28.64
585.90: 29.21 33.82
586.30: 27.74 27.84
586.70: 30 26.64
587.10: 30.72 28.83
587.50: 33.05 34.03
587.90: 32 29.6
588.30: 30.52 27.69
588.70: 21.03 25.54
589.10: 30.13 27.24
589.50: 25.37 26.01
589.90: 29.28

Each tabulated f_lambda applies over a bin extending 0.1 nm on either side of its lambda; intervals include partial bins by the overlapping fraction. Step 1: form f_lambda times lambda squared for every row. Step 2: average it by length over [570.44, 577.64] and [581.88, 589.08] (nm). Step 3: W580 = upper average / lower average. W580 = 1.1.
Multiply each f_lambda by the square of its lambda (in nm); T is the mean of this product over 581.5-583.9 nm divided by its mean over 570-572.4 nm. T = 1.15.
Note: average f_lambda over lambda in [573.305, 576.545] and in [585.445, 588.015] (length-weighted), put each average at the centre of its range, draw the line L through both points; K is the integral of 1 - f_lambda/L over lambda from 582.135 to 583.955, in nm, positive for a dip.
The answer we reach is -0.09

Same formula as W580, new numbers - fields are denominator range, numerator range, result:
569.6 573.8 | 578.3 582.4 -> 1.06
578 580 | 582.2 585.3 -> 1.09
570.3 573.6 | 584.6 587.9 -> 1.08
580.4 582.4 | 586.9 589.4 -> 0.95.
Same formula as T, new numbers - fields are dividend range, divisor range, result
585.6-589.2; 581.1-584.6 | 0.94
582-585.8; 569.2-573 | 1.10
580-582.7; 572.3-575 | 1.06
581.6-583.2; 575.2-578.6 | 1.14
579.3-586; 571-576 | 1.05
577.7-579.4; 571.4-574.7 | 0.94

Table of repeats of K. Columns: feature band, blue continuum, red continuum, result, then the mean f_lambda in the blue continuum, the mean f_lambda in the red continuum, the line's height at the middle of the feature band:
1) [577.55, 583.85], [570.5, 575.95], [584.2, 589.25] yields -0.12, 30.1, 29.6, 29.9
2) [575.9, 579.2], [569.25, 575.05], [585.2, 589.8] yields 0.06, 29.8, 28.9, 29.5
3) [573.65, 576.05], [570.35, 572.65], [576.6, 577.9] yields -0.10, 29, 30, 29.6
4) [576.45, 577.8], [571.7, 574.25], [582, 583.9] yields 0.05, 30.5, 31.8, 31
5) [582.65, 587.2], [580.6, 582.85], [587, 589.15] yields 0.06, 31.7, 29.4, 30.5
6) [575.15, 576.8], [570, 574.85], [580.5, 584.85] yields 0.06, 29.7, 31.3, 30.3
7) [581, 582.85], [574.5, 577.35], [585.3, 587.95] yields -0.13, 29.8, 30.1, 30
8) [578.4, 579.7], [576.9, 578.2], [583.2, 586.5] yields 0.09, 30.2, 30.1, 30.2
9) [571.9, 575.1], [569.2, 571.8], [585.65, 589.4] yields -0.17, 28.9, 29.2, 29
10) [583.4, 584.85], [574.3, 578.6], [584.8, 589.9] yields -0.06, 29.8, 29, 29.3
